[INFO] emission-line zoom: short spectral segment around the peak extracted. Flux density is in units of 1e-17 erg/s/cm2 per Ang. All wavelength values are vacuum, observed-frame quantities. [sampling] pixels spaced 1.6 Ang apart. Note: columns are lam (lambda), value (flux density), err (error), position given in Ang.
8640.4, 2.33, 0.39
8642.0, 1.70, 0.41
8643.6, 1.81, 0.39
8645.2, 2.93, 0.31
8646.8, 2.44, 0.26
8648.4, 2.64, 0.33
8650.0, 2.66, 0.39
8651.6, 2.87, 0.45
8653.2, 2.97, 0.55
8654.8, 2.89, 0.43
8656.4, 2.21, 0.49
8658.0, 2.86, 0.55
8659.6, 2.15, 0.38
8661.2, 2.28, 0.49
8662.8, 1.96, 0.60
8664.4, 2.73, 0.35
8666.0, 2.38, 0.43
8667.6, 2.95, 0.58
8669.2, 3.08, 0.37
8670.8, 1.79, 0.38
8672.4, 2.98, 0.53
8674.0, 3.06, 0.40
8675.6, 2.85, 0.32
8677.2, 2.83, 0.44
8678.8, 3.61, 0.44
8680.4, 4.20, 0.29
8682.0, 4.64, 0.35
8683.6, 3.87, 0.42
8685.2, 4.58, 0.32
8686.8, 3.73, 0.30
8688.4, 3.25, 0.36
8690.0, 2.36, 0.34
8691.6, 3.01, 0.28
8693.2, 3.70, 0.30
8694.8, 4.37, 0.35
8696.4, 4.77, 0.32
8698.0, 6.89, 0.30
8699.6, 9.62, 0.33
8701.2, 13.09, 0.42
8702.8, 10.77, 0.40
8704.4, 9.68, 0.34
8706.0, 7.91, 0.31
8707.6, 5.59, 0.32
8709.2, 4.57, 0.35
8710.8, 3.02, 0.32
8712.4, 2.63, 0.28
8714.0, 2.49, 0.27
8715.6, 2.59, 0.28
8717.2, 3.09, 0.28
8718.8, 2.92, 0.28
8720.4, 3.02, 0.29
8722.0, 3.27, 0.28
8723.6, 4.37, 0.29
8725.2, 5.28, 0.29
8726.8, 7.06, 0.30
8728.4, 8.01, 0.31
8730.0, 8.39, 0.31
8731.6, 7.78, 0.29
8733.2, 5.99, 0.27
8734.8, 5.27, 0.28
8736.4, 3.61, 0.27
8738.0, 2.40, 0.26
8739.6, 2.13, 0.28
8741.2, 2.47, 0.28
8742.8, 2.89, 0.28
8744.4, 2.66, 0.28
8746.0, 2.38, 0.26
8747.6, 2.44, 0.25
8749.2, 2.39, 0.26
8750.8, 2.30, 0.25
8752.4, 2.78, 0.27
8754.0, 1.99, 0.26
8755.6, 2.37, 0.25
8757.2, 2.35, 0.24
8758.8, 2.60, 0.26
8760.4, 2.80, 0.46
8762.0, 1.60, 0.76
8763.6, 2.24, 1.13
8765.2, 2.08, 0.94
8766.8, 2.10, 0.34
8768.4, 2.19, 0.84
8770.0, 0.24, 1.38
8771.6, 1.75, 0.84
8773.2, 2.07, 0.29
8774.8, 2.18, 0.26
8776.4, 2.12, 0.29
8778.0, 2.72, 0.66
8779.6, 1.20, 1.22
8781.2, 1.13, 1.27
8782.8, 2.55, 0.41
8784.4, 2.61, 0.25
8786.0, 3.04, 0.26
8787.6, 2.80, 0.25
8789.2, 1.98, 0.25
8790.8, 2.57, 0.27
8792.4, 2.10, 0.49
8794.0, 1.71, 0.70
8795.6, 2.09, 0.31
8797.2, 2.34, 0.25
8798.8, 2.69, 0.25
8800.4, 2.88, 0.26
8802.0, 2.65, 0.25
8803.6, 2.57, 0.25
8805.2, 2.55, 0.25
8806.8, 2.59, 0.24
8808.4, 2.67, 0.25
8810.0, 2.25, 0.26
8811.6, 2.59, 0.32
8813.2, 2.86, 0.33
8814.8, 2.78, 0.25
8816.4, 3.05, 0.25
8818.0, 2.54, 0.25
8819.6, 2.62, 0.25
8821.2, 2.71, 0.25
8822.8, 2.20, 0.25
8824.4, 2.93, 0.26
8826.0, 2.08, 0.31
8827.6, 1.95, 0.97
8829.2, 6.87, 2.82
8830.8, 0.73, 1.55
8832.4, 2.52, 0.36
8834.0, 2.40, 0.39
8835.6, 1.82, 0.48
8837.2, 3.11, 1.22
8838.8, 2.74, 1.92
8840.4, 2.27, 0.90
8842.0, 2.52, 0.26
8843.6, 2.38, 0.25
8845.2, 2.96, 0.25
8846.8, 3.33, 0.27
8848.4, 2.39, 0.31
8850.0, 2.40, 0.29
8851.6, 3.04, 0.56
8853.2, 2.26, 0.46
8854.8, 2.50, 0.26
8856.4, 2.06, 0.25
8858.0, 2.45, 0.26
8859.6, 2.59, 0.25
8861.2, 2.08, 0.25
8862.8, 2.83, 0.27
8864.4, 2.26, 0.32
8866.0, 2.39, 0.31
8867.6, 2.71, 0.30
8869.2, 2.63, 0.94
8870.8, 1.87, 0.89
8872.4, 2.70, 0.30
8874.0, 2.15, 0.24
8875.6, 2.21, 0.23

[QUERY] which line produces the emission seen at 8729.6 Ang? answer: [N II]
